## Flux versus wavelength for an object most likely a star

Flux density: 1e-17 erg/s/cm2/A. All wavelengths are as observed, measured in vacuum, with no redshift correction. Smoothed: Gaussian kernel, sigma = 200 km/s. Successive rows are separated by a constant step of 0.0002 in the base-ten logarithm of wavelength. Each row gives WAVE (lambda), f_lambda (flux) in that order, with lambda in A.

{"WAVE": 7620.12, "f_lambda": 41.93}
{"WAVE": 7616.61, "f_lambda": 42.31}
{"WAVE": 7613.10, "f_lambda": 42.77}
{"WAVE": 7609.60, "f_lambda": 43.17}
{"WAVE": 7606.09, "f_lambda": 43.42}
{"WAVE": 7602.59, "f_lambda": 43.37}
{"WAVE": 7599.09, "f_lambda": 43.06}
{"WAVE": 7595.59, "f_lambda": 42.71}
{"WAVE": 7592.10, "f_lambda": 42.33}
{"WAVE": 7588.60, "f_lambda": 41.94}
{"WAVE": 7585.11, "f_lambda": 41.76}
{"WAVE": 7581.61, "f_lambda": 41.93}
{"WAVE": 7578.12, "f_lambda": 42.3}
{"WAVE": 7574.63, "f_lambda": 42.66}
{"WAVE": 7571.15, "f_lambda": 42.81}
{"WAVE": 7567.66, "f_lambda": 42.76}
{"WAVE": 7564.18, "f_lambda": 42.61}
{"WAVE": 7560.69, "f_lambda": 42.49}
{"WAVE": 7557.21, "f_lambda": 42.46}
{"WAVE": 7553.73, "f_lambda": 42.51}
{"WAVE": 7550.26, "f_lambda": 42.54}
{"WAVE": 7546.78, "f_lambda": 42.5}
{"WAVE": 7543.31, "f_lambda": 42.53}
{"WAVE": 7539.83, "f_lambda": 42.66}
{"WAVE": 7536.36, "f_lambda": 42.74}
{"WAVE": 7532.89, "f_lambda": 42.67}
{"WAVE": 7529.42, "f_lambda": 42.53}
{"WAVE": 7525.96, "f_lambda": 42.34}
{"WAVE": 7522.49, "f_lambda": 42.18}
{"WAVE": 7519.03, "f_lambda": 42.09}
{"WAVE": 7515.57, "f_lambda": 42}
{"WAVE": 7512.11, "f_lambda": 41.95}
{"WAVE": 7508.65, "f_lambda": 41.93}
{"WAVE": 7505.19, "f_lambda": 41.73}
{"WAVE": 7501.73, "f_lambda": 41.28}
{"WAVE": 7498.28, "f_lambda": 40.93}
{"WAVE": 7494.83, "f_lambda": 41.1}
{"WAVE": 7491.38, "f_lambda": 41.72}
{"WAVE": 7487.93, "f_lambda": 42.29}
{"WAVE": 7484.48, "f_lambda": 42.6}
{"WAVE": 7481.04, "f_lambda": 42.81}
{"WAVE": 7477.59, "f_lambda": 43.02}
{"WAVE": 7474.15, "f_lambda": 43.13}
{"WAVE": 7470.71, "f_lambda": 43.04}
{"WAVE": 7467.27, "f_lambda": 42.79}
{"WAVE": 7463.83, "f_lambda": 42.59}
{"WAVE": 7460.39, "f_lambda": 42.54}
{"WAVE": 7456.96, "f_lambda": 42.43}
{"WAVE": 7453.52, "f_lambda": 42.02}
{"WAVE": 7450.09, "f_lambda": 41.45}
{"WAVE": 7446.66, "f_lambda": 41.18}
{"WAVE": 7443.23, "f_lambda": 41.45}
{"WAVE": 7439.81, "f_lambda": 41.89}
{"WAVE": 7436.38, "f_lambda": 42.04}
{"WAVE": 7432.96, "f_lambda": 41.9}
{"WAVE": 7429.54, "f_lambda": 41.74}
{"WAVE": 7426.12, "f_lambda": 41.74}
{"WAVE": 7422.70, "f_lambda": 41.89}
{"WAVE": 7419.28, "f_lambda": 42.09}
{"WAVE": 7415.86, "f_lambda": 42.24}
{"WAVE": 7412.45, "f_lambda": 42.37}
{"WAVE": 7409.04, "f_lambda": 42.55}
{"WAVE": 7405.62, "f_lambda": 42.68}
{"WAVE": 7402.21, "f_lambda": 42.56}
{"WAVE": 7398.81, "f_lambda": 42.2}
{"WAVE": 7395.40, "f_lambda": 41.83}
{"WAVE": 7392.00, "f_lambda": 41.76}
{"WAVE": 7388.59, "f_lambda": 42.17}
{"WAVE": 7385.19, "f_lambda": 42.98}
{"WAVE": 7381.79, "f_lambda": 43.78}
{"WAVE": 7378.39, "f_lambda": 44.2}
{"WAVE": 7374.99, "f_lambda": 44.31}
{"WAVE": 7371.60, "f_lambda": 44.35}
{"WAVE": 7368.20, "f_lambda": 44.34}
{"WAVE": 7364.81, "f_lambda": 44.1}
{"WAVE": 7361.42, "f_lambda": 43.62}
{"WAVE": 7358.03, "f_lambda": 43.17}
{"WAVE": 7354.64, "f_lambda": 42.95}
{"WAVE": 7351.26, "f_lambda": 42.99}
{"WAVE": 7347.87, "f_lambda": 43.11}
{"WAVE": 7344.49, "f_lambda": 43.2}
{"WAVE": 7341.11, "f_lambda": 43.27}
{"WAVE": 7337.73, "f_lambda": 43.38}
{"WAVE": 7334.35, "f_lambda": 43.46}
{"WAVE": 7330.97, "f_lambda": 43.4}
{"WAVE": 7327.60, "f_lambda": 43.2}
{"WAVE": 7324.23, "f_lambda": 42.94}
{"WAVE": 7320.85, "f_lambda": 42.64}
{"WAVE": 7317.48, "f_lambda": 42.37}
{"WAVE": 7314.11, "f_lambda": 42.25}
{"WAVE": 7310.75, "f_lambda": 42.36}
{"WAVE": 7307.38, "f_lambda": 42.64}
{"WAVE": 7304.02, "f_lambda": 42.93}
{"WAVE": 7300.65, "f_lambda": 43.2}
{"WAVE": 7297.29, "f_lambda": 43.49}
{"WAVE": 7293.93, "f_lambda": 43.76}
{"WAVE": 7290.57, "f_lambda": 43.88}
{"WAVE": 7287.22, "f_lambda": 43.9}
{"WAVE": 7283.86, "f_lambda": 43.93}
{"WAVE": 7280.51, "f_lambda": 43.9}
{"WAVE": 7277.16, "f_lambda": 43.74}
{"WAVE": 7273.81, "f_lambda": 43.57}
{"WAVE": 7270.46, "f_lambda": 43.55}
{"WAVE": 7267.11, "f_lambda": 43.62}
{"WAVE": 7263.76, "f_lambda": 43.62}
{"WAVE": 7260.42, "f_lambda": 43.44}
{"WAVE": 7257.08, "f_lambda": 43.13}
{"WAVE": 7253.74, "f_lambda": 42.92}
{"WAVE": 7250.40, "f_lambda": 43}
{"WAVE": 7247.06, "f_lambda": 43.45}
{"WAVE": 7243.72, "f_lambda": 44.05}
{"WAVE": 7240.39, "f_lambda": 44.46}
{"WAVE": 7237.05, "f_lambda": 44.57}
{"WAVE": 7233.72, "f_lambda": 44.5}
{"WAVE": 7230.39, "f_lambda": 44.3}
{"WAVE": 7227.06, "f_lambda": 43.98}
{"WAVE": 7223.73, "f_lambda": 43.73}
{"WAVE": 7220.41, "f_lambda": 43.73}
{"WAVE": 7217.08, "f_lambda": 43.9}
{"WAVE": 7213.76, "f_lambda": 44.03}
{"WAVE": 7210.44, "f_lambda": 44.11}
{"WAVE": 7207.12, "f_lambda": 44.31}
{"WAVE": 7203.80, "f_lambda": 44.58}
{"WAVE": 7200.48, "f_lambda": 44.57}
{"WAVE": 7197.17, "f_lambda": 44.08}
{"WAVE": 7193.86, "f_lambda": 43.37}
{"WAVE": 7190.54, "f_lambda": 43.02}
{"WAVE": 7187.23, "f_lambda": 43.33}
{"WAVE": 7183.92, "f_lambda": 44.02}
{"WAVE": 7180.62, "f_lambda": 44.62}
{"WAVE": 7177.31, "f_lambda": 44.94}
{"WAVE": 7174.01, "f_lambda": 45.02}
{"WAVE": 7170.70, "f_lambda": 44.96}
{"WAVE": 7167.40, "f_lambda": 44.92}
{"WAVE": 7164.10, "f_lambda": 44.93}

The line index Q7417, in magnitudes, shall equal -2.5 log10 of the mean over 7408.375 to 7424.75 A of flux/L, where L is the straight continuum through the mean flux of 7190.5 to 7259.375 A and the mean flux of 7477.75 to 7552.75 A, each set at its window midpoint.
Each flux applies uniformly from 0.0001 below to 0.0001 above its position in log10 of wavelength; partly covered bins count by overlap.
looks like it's 0.014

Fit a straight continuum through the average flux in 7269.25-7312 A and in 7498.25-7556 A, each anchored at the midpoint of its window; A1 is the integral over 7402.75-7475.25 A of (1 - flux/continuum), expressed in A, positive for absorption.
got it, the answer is 0.9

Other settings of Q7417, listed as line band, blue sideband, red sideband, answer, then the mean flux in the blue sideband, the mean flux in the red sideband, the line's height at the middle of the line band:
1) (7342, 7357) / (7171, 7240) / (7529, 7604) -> 0.01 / 44.2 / 42.5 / 43.5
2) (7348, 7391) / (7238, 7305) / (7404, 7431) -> -0.02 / 43.6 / 42.2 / 42.6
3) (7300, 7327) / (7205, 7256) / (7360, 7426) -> 0.02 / 43.9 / 42.9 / 43.4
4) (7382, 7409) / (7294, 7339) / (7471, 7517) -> 0.00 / 43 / 42.1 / 42.6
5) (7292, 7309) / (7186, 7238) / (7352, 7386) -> 0.02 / 44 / 43.8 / 43.9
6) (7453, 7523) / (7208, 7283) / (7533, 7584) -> 0.02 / 43.8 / 42.5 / 42.8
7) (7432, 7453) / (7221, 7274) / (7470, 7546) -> 0.02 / 43.7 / 42.2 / 42.6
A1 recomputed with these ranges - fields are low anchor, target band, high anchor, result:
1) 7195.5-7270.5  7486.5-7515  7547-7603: 0.78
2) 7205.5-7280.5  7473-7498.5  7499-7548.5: 0.10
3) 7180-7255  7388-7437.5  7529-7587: 1.14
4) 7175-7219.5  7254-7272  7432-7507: 0.07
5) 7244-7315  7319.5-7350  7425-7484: -0.12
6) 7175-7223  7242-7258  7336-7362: 0.16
